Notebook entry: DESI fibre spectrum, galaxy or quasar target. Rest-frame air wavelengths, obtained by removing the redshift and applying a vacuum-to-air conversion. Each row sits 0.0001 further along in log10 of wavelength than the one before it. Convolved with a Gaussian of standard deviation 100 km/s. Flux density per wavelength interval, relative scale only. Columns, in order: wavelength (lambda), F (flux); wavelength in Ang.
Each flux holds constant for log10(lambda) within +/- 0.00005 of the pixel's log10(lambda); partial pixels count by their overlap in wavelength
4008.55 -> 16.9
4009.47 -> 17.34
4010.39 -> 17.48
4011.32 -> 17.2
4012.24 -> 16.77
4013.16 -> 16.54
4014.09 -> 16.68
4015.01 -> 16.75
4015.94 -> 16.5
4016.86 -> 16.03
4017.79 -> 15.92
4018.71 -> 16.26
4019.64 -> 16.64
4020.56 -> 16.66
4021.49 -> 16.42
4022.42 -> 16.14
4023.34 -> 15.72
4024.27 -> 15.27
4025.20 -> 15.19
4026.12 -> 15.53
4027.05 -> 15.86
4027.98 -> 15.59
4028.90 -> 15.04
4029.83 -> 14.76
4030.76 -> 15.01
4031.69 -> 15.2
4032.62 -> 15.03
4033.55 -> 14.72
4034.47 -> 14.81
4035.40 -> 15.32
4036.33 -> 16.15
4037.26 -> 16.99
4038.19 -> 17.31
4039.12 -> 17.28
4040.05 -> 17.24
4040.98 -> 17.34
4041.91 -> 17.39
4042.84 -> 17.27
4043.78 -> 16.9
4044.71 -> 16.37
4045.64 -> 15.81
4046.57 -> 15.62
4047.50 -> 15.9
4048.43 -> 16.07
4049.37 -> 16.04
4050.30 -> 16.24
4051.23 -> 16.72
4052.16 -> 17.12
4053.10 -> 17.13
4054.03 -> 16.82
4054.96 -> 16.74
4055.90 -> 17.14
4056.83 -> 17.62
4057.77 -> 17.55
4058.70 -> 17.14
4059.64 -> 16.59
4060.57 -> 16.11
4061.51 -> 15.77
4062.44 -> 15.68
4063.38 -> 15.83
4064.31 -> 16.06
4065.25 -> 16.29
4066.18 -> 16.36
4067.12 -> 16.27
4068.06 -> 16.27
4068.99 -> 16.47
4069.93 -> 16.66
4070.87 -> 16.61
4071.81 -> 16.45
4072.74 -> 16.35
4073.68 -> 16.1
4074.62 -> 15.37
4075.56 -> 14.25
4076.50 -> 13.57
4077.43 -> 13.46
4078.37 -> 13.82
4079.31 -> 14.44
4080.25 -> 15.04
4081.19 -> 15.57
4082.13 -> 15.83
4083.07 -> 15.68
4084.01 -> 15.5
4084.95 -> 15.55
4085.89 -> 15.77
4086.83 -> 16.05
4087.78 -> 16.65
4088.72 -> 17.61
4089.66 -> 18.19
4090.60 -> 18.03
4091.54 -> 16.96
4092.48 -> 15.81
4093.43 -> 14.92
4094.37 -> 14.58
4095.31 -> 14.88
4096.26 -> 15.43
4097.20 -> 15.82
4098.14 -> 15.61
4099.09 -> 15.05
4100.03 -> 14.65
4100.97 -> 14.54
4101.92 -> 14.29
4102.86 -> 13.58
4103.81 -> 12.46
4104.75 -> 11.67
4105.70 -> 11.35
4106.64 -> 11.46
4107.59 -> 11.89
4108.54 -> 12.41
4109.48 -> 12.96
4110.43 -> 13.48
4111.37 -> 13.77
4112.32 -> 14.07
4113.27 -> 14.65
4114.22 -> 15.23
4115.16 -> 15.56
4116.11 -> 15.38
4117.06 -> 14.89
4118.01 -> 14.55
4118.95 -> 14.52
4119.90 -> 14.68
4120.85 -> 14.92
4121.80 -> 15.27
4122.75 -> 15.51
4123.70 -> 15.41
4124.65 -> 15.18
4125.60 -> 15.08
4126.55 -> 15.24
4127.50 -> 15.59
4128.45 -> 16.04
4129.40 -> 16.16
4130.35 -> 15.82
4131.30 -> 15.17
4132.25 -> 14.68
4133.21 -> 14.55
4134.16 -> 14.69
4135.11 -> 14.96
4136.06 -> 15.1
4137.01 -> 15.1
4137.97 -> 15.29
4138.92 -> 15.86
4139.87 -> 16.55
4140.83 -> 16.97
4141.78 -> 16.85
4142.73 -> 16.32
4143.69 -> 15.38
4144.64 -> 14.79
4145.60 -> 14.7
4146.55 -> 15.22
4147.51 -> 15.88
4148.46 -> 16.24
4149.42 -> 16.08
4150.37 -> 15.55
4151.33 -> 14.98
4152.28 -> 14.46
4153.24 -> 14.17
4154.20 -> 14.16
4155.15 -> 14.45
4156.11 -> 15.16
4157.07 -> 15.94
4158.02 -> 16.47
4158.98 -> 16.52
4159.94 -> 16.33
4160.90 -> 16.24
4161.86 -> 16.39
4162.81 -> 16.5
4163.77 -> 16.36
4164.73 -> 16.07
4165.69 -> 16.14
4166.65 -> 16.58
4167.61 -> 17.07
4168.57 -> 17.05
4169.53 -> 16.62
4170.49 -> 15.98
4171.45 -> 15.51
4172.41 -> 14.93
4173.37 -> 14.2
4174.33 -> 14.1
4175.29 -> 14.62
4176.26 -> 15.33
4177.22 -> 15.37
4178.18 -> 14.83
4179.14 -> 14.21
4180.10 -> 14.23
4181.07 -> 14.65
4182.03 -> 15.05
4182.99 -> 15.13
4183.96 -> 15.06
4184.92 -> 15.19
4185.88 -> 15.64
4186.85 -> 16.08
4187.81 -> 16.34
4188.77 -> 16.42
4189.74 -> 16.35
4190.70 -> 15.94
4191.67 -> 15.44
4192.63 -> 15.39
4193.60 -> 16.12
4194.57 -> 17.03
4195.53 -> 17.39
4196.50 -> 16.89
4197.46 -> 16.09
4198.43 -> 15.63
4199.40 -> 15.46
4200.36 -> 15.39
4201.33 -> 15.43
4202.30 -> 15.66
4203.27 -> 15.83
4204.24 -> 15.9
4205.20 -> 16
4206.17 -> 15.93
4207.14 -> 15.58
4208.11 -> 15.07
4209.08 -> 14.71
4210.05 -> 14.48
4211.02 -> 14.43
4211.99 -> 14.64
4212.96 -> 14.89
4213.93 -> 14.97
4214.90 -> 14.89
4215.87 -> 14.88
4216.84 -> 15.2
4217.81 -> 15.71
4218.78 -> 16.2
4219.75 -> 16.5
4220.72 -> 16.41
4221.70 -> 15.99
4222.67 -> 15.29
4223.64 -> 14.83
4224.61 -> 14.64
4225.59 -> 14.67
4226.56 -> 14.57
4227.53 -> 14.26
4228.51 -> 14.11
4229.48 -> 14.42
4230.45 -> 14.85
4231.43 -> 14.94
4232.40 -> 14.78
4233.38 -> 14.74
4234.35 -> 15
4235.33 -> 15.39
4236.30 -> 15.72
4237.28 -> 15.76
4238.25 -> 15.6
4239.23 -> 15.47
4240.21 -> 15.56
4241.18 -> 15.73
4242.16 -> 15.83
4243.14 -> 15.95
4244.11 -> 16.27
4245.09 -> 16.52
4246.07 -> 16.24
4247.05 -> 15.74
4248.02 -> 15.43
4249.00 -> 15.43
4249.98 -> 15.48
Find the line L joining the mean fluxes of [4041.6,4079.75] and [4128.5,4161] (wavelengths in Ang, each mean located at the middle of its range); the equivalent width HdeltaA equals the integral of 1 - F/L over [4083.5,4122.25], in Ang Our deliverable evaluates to 2.64 Ang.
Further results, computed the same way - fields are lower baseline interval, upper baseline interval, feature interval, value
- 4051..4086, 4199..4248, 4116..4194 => 0.7 Ang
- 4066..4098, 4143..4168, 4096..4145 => 3.1 Ang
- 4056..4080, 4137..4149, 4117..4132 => 0.5 Ang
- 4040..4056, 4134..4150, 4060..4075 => 0.2 Ang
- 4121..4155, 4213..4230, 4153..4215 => -1.4 Ang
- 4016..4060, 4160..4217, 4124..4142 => 0.4 Ang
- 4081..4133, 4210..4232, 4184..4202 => -1.2 Ang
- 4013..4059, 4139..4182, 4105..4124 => 2.1 Ang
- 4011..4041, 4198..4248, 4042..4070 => -1.0 Ang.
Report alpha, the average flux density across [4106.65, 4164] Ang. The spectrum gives 15.2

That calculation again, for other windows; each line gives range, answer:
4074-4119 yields 14.7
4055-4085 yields 15.9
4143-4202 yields 15.6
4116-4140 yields 15.2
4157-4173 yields 16.3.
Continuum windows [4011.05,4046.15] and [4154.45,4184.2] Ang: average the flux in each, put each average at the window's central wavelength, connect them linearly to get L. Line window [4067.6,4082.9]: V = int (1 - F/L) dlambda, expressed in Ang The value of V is 0.5 Ang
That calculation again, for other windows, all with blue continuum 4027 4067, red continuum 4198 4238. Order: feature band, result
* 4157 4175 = -0.58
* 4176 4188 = 0.24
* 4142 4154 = 0.26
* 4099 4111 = 2.20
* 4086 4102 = 0.13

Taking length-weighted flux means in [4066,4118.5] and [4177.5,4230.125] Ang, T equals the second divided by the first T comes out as 1.0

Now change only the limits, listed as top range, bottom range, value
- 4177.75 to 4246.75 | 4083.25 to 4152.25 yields 1.02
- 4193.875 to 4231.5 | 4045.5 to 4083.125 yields 0.96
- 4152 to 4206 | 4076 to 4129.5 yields 1.06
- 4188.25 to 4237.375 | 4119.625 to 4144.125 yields 1.00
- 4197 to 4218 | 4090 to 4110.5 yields 1.08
